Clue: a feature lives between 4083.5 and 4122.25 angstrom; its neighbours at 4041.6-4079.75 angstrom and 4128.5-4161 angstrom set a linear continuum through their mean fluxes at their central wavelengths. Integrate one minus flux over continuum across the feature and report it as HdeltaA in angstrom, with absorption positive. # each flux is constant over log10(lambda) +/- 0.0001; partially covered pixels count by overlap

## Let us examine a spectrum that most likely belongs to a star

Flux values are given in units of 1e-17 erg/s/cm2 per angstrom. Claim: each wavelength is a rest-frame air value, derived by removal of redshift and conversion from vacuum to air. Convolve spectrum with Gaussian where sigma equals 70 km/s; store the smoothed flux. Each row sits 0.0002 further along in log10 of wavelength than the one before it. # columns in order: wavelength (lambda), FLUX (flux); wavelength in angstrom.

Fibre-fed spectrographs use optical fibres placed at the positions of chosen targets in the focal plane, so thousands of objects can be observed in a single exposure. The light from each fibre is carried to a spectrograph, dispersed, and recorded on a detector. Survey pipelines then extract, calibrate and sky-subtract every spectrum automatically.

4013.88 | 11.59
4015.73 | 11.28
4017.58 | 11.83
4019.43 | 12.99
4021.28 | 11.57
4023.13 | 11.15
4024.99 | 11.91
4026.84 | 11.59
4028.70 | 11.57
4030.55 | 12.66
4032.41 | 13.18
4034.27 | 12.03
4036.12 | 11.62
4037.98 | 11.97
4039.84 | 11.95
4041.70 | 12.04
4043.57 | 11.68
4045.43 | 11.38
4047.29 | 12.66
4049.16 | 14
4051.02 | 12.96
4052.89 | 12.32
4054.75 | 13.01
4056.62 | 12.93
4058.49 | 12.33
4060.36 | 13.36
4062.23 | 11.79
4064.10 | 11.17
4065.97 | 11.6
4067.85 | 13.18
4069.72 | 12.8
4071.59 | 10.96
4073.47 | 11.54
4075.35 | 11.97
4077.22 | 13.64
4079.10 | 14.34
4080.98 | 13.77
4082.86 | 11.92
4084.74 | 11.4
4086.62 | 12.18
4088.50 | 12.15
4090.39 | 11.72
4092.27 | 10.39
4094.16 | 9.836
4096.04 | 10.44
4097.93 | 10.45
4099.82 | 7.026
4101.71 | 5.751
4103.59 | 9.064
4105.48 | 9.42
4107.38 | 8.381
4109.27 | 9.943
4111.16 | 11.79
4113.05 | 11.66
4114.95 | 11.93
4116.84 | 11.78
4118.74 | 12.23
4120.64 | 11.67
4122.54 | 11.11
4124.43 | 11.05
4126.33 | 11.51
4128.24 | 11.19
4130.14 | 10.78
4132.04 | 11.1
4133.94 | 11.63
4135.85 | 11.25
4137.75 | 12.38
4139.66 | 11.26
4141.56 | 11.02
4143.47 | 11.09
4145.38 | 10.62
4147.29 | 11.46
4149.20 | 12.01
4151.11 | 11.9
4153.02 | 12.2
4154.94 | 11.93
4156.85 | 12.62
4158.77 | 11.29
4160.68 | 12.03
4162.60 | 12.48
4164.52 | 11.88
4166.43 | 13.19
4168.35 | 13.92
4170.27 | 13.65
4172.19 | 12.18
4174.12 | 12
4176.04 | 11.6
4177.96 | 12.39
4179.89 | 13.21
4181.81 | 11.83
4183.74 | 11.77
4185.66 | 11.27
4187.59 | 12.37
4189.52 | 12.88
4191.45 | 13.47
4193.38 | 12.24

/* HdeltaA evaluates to 4.9 angstrom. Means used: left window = 12.5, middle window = 10.5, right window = 11.5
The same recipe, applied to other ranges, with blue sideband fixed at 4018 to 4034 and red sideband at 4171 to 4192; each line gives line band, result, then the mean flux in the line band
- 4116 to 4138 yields 1.4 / 11.4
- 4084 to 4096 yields 0.9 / 11.2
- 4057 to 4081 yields -0.7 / 12.5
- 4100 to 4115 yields 3.3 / 9.48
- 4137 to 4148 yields 0.8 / 11.3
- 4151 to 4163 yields 0.2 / 12.1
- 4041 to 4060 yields -0.7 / 12.6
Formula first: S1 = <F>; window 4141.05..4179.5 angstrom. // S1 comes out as 12.1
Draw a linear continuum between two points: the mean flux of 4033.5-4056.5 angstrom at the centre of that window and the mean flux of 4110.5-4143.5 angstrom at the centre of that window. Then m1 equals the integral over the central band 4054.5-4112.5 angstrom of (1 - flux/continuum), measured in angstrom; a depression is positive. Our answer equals 3.3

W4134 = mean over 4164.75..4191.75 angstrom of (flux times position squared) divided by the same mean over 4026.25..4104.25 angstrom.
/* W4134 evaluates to 1.12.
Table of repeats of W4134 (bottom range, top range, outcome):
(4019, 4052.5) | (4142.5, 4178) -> 1.06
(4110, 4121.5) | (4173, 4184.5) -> 1.06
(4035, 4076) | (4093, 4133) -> 0.87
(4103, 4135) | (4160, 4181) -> 1.18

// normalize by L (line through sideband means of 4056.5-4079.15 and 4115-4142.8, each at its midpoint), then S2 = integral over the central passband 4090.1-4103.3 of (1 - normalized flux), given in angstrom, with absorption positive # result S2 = 3.0 angstrom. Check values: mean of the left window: 12.3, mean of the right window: 11.4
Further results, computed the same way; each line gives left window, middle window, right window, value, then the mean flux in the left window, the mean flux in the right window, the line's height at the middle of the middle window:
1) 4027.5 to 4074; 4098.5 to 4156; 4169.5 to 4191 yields 6.6 angstrom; 12.3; 12.3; 12.3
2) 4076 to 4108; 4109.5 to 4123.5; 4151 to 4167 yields -0.5 angstrom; 10.7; 12.2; 11.3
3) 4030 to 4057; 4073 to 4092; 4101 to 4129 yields -1.6 angstrom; 12.4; 10.6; 11.4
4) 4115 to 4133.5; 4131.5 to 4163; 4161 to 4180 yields 0.9 angstrom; 11.4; 12.6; 12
